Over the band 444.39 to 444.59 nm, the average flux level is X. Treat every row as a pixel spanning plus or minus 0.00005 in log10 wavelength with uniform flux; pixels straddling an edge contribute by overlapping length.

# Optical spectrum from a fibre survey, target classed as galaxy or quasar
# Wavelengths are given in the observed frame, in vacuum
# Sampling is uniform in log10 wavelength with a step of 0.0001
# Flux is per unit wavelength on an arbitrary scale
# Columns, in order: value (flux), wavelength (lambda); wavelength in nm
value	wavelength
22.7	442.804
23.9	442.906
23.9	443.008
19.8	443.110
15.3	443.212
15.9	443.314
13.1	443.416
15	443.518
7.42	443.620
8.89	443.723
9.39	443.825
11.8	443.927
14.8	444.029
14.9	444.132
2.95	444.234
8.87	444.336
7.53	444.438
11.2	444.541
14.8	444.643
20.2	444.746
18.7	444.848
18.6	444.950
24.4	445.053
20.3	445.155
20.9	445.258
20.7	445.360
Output 9.34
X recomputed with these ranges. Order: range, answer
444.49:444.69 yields 13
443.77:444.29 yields 10.7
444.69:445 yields 19.1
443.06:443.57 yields 15.8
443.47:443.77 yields 10.4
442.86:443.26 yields 20.7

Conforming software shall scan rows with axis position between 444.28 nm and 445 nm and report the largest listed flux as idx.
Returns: 20.2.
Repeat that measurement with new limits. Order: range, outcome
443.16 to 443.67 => 15.9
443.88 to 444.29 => 14.9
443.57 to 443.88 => 9.39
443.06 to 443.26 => 19.8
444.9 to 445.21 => 24.4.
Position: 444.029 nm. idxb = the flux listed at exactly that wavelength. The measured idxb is 14.8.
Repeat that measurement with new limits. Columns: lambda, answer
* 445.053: 24.4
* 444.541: 11.2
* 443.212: 15.3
